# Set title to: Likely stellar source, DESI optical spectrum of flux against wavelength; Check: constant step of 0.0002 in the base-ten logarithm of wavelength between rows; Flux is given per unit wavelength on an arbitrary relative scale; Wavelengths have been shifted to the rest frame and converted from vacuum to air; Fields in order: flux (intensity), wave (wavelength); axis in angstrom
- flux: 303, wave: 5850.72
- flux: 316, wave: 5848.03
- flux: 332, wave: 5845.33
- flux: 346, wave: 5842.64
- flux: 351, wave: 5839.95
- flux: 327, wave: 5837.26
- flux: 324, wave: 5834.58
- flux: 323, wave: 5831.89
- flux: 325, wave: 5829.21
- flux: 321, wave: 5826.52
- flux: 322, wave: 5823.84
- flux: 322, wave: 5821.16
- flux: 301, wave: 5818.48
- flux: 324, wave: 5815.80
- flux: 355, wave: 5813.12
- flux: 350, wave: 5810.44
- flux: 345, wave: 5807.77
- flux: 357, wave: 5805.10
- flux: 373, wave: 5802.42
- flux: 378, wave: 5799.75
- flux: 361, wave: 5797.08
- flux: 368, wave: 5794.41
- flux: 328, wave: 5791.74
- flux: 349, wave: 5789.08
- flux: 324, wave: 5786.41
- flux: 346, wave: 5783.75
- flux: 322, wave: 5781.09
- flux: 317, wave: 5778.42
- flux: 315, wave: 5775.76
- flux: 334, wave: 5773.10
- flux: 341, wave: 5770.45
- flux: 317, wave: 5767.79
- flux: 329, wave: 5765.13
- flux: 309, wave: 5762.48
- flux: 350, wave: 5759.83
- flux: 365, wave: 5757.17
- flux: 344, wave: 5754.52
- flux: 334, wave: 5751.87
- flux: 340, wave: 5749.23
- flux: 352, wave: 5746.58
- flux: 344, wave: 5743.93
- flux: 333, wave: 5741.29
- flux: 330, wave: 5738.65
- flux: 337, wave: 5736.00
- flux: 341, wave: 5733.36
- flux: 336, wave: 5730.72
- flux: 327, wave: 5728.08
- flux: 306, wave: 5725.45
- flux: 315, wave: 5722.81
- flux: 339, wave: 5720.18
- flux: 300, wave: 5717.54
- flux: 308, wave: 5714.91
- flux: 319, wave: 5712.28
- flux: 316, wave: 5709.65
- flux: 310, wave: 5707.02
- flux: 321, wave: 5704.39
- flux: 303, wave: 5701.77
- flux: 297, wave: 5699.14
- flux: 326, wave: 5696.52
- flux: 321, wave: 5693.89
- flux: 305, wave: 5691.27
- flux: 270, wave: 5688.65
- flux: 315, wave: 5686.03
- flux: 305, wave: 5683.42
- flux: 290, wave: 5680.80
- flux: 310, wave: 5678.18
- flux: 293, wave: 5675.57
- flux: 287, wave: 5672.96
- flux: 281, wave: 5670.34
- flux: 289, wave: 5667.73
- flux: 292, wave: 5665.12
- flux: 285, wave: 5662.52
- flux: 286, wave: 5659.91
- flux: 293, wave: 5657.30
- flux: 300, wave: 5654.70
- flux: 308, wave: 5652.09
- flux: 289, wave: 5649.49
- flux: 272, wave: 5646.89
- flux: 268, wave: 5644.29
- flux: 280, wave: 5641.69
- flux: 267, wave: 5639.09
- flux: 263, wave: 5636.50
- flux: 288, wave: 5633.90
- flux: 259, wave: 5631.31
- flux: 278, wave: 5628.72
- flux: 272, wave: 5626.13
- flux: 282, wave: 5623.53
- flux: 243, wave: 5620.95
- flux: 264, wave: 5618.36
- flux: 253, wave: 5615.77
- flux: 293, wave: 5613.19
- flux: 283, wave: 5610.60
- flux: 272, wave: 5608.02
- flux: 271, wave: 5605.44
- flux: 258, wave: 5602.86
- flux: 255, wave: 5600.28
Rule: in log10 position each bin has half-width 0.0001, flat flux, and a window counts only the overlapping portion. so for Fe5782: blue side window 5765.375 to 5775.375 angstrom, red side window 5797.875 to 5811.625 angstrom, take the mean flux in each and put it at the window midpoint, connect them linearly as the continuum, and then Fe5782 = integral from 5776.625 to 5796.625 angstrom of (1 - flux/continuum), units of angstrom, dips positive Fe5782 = 0.4 angstrom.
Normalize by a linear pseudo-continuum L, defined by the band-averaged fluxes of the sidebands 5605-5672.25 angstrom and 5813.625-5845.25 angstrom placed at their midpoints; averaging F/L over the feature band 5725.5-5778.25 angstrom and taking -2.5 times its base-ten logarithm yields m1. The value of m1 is -0.09 mag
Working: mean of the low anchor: 278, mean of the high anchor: 327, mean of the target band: 335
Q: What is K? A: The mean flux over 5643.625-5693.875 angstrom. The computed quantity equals 293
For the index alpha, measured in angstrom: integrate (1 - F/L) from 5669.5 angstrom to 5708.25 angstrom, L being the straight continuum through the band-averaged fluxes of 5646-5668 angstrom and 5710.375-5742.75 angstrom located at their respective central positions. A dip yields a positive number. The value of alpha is 0.5 angstrom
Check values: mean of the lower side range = 291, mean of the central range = 302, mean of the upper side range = 324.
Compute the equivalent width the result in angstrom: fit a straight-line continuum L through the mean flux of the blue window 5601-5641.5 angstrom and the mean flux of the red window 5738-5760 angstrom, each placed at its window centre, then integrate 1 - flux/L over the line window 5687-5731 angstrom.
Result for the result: 1.1 angstrom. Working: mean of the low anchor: 270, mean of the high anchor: 344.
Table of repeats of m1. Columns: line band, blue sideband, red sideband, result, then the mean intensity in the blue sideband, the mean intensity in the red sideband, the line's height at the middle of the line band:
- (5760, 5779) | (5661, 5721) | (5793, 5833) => 0.01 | 303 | 342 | 328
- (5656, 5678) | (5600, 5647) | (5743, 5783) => 0.00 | 270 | 334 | 290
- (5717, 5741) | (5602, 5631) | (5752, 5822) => -0.04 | 270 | 339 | 316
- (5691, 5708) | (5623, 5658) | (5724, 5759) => 0.00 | 280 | 338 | 314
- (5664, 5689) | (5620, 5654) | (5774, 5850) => -0.02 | 275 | 336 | 289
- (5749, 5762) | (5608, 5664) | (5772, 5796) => -0.07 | 277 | 334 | 323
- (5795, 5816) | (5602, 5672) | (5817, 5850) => -0.13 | 278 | 325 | 319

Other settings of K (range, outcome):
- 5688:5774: 325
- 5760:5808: 340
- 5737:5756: 340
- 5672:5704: 303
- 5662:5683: 292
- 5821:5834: 323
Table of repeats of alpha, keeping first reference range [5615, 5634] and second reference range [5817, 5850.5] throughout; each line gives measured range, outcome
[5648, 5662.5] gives -1.0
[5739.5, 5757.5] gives -2.5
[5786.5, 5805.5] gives -2.6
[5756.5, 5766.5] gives -1.0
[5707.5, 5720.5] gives -1.0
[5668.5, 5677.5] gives -0.3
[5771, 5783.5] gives -0.6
